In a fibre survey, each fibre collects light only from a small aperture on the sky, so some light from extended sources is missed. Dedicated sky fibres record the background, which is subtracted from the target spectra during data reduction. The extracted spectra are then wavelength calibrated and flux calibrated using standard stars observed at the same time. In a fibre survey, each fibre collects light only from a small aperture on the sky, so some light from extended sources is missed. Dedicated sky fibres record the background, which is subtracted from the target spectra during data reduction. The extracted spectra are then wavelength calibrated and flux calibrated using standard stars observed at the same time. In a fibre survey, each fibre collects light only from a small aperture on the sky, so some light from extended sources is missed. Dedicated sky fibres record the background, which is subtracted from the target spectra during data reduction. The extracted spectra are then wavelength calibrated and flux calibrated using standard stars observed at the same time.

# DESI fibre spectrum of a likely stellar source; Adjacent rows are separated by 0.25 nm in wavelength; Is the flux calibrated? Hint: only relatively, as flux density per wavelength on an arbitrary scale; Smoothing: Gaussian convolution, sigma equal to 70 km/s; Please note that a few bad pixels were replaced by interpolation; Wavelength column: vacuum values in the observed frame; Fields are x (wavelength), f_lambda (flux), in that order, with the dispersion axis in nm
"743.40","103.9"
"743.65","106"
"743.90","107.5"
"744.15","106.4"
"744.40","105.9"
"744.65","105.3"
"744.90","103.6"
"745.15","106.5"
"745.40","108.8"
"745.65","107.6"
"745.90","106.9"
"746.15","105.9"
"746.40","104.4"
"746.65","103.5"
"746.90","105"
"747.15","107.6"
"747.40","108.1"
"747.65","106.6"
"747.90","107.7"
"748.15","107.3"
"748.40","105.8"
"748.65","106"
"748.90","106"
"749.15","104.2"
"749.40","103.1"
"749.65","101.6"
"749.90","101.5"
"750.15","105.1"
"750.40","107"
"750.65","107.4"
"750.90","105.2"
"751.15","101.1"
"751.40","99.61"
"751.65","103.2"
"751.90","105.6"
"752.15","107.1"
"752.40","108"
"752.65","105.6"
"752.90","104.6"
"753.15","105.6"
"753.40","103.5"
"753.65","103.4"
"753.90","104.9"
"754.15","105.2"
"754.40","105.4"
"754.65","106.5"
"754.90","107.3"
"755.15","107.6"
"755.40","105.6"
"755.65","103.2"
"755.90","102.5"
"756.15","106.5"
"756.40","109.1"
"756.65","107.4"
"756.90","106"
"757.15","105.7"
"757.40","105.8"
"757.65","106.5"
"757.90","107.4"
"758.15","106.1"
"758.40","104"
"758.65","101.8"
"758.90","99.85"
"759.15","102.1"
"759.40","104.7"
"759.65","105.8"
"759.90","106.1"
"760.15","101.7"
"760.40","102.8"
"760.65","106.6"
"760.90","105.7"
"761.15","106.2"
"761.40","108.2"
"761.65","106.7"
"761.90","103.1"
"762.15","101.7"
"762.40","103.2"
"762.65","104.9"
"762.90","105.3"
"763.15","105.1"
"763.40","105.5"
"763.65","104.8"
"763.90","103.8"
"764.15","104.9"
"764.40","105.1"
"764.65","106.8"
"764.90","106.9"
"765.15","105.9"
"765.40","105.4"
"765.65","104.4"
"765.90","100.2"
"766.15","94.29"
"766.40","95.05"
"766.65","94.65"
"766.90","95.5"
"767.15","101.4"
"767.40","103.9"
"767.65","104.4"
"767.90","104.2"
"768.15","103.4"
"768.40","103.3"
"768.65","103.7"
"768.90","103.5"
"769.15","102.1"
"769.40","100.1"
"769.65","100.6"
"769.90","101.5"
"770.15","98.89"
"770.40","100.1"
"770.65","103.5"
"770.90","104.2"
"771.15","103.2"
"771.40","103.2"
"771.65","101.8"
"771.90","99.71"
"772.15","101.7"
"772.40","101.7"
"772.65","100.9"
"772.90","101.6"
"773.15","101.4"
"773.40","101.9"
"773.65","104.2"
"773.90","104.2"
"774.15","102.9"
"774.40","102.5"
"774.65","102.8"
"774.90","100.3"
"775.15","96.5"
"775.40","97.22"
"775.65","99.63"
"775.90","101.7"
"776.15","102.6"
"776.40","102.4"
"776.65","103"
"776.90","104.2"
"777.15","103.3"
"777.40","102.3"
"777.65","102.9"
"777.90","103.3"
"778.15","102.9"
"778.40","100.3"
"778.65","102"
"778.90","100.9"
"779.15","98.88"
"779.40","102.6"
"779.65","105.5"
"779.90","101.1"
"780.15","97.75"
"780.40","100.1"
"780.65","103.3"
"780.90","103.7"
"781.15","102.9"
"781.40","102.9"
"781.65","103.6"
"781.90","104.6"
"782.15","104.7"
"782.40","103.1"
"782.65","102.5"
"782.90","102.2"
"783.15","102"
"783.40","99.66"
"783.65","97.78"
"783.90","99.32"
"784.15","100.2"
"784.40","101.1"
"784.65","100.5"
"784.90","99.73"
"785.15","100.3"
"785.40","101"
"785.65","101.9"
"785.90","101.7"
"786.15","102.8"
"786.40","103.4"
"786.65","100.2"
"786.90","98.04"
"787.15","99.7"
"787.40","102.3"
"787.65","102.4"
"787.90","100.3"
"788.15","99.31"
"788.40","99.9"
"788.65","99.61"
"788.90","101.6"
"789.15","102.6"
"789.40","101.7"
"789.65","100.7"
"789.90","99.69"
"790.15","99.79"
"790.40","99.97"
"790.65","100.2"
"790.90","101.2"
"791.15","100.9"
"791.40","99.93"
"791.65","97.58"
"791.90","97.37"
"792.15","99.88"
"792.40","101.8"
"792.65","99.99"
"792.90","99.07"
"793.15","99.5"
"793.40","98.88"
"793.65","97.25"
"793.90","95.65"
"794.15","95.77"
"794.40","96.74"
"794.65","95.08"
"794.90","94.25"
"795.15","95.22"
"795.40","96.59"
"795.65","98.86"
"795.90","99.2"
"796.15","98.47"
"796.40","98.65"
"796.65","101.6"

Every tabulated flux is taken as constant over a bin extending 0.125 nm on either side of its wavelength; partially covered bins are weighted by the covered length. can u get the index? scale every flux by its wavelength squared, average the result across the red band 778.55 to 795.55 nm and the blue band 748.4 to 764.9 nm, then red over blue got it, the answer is 1.03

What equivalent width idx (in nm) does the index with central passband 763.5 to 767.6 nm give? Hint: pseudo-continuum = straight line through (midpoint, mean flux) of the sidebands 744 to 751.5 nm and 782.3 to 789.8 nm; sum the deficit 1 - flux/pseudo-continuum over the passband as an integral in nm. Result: 0.05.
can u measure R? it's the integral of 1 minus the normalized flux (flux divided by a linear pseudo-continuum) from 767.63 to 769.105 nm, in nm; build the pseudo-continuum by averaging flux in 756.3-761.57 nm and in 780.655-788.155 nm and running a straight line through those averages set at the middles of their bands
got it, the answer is 0.003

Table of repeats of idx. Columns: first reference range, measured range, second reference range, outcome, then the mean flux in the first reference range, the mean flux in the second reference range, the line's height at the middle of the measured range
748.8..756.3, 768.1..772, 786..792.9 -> 0.03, 105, 100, 103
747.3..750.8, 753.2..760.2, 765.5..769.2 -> -0.10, 106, 101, 104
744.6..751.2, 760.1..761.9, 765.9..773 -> -0.04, 106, 101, 103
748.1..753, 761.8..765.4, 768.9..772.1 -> -0.07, 105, 102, 103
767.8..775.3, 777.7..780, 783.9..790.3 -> -0.01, 102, 101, 101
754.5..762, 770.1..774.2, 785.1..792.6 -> 0.04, 105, 101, 103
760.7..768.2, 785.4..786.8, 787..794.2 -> -0.02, 103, 99.8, 100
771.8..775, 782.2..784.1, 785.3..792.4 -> 0.00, 102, 101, 101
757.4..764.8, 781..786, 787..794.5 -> -0.03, 105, 99.7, 101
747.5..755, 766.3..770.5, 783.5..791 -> 0.08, 105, 101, 103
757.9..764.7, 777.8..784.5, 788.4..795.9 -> -0.06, 105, 98.9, 101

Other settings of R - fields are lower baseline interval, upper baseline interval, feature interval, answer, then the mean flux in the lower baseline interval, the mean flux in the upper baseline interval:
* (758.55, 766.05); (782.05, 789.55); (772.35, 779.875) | 0.04 nm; 104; 101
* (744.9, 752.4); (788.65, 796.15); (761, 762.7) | -0.02 nm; 105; 98.9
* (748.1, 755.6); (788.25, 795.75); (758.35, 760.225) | 0.01 nm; 105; 98.9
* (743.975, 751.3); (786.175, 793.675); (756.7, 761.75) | -0.04 nm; 106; 100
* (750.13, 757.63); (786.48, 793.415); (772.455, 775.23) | 0.02 nm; 105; 100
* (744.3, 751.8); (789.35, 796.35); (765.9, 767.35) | 0.08 nm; 105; 98.6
